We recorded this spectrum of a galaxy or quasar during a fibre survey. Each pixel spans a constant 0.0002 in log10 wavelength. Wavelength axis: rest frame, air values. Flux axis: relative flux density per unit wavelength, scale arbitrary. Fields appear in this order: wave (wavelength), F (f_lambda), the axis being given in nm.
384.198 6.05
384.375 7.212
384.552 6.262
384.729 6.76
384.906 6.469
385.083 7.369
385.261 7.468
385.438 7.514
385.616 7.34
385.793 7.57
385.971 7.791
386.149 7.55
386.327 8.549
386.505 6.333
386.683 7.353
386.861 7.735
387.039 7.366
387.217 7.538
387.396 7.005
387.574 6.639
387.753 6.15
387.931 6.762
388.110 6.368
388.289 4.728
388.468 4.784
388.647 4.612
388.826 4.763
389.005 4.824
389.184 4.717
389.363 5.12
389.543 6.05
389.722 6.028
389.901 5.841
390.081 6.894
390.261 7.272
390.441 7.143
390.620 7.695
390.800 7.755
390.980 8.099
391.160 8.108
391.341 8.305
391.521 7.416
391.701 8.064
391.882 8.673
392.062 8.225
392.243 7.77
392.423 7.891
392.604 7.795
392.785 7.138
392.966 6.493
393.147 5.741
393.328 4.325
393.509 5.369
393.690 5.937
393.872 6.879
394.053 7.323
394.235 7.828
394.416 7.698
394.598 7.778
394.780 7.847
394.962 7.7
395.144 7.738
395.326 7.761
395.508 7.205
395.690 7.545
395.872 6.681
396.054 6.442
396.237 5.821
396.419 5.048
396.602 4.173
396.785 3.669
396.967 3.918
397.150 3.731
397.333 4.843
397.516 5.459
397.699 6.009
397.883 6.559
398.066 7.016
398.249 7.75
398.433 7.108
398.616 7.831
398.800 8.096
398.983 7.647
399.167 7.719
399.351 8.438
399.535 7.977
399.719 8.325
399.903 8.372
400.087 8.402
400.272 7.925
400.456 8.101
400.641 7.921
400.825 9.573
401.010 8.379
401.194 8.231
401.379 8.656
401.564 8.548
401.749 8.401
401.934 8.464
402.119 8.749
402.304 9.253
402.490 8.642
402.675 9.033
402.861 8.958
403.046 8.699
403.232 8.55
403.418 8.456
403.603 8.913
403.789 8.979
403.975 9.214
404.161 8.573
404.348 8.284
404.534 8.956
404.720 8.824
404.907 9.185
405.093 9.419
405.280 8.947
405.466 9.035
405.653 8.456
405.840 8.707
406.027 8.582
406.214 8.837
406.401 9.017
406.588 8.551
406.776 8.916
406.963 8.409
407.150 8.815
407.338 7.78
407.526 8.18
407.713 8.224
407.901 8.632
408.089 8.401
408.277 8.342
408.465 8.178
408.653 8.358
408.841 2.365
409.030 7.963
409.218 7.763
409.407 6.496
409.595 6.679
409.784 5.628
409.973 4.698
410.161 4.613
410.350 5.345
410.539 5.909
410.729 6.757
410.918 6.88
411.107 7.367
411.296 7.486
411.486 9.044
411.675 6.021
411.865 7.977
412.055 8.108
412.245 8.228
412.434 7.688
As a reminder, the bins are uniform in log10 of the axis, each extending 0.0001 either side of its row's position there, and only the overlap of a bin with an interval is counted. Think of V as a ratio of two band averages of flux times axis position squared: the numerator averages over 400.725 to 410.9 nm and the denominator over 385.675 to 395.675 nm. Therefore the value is 1.26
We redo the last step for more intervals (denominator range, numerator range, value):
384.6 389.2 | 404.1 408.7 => 1.43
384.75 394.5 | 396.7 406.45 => 1.25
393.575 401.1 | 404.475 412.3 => 1.16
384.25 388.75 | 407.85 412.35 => 1.15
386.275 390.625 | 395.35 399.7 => 1.07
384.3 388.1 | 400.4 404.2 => 1.32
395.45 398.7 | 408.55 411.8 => 1.16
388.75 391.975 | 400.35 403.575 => 1.34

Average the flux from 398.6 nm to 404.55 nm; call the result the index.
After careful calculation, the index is 8.5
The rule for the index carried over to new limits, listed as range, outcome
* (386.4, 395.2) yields 6.81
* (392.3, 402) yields 7.08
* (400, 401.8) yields 8.41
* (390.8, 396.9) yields 6.98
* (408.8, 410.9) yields 5.96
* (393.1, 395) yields 6.76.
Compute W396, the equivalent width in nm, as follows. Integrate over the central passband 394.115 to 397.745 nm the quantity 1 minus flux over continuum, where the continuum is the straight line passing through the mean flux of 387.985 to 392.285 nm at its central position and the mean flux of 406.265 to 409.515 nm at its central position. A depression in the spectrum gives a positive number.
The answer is 0.40 nm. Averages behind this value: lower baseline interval 6.63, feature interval 6.25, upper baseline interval 7.91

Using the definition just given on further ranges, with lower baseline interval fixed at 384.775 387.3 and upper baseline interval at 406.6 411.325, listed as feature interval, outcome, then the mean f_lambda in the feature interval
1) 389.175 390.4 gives 0.21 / 6.12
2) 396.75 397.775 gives 0.37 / 4.64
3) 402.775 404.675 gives -0.41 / 8.76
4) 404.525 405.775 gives -0.31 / 8.97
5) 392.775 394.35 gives 0.22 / 6.32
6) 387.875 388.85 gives 0.27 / 5.32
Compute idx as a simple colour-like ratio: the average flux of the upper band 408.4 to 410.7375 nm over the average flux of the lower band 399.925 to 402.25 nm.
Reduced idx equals 0.73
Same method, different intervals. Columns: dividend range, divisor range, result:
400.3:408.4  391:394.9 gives 1.19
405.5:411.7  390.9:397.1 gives 1.09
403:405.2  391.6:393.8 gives 1.27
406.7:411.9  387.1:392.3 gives 1.08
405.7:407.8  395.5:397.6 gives 1.61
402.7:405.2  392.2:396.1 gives 1.26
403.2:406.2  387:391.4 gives 1.38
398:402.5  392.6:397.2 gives 1.29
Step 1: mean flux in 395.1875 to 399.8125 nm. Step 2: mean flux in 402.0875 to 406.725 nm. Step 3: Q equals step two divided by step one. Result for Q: 1.35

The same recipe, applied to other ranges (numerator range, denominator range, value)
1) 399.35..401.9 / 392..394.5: 1.22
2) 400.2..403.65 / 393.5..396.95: 1.30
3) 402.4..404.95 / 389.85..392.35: 1.14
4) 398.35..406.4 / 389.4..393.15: 1.16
